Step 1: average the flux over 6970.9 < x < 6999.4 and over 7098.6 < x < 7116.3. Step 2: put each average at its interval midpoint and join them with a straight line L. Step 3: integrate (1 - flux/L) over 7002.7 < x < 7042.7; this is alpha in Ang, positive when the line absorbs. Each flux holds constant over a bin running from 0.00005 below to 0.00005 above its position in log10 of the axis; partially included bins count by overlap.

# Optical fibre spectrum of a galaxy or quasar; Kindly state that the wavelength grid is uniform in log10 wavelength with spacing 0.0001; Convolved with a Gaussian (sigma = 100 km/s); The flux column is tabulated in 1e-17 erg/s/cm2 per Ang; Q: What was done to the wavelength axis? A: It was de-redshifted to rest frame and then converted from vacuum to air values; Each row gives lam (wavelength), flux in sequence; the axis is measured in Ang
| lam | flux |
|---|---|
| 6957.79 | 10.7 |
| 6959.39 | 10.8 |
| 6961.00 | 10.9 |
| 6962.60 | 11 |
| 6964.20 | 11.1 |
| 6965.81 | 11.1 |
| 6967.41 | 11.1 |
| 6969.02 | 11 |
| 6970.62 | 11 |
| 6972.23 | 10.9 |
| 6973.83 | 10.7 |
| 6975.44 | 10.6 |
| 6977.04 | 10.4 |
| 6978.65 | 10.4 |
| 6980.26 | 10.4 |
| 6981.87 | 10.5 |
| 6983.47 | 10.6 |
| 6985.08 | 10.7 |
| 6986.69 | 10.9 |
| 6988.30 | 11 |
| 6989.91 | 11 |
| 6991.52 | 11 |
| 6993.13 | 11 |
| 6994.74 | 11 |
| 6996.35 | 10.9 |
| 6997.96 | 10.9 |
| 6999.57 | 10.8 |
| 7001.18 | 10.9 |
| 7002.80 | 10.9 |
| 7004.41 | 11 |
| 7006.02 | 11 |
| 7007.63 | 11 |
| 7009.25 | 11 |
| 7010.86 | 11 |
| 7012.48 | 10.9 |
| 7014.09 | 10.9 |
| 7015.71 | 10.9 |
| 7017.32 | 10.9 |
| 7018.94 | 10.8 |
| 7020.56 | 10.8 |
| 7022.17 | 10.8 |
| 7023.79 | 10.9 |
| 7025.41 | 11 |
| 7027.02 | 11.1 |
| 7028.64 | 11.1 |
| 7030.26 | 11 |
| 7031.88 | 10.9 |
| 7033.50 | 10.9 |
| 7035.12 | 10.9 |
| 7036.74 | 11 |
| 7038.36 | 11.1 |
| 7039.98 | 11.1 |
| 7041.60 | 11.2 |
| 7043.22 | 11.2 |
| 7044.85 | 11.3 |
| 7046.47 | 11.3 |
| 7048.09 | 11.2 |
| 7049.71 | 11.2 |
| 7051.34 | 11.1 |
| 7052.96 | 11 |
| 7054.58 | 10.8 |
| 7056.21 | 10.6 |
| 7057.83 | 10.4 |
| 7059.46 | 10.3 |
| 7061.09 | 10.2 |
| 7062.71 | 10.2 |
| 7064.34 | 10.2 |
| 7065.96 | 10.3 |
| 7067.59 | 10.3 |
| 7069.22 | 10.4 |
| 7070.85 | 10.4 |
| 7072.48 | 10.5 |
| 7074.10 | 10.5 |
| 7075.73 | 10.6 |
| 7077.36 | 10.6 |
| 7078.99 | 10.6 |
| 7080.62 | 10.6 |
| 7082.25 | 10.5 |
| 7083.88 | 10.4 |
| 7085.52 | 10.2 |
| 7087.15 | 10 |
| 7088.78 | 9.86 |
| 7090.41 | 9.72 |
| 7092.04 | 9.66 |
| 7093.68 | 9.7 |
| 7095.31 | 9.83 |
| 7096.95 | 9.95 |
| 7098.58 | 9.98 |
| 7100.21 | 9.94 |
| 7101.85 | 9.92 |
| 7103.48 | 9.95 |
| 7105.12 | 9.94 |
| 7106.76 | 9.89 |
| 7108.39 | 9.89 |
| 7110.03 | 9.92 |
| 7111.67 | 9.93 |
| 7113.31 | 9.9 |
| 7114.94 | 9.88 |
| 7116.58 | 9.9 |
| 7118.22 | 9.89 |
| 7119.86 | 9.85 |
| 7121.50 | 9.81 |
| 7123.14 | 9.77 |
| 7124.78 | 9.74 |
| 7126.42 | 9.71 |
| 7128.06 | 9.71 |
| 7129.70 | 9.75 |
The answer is -1.8 Ang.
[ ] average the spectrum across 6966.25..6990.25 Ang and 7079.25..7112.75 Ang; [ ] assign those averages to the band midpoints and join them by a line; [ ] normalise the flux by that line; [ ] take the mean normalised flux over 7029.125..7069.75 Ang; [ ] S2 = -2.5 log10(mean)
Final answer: -0.053 mag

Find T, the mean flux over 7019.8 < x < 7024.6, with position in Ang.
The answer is 10.8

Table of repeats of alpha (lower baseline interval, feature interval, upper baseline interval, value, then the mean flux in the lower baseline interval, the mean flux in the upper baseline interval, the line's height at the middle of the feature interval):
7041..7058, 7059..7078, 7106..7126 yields 0.6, 11.1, 9.86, 10.7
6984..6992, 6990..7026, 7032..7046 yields 0.2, 10.9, 11.1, 11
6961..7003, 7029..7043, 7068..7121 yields -0.7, 10.8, 10.1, 10.5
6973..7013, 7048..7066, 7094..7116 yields -0.5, 10.8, 9.91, 10.3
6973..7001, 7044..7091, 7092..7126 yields -1.6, 10.8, 9.87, 10.2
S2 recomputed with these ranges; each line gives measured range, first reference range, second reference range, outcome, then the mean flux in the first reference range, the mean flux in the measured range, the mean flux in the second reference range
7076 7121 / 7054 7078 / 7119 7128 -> 0.004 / 10.4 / 10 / 9.77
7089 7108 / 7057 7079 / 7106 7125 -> 0.021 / 10.4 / 9.86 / 9.87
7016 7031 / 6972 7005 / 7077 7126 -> -0.040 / 10.8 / 10.9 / 9.98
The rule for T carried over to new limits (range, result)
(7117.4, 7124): 9.83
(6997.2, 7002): 10.9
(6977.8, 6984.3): 10.5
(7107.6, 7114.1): 9.9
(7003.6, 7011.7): 11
